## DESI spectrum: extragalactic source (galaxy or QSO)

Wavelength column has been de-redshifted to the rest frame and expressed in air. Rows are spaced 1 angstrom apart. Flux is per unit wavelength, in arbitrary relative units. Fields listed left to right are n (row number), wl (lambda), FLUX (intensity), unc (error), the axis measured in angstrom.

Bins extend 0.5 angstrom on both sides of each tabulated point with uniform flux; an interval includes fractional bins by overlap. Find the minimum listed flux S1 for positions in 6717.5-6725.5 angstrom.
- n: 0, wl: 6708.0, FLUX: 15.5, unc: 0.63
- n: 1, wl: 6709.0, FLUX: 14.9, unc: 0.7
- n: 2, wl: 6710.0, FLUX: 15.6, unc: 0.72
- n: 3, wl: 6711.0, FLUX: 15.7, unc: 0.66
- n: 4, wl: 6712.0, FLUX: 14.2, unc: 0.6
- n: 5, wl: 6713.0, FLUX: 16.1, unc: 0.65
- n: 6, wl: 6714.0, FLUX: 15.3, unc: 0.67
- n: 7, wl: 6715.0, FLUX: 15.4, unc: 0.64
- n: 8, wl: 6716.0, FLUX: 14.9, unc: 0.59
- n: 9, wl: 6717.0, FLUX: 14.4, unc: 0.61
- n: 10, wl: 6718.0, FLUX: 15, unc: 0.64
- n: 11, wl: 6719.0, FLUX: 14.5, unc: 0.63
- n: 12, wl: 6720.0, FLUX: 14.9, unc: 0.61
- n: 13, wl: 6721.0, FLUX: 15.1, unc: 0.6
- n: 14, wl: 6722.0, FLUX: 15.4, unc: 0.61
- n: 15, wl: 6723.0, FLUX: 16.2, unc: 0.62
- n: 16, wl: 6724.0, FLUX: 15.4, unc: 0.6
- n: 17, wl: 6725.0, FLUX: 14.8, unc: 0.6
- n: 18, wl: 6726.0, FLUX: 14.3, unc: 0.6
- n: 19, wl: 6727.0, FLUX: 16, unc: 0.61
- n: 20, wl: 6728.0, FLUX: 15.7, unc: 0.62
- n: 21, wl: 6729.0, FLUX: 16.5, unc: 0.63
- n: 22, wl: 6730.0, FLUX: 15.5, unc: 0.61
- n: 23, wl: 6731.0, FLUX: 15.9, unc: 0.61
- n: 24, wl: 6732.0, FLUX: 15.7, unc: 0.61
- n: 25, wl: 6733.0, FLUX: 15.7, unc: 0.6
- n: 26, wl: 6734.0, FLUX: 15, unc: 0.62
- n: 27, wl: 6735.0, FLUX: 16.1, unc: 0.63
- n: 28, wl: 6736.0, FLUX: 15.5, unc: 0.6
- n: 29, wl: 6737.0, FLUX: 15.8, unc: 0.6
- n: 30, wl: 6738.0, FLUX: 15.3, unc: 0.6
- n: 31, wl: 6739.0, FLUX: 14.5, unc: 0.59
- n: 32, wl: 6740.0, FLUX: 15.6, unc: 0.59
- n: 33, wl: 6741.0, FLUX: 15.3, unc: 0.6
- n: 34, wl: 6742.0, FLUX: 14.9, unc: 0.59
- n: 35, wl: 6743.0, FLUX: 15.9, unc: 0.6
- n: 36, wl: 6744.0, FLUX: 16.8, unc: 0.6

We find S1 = 14.5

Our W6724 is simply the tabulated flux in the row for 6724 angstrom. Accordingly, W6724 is 15.4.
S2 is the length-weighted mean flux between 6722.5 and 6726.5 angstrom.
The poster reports 15.2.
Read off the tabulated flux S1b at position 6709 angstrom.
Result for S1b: 14.9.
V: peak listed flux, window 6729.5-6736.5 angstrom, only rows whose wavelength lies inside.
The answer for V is 16.1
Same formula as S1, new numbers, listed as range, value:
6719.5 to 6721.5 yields 14.9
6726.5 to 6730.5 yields 15.5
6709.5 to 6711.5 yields 15.6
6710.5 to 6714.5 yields 14.2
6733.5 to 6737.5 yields 15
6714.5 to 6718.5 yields 14.4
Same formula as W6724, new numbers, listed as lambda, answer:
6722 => 15.4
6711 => 15.7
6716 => 14.9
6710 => 15.6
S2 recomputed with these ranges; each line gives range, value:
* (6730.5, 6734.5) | 15.6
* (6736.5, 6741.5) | 15.3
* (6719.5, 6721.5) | 15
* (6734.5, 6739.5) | 15.4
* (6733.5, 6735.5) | 15.6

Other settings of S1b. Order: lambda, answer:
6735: 16.1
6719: 14.5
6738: 15.3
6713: 16.1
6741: 15.3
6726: 14.3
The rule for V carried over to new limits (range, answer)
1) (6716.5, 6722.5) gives 15.4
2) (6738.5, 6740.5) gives 15.6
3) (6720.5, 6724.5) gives 16.2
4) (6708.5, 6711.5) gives 15.7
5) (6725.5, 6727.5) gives 16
